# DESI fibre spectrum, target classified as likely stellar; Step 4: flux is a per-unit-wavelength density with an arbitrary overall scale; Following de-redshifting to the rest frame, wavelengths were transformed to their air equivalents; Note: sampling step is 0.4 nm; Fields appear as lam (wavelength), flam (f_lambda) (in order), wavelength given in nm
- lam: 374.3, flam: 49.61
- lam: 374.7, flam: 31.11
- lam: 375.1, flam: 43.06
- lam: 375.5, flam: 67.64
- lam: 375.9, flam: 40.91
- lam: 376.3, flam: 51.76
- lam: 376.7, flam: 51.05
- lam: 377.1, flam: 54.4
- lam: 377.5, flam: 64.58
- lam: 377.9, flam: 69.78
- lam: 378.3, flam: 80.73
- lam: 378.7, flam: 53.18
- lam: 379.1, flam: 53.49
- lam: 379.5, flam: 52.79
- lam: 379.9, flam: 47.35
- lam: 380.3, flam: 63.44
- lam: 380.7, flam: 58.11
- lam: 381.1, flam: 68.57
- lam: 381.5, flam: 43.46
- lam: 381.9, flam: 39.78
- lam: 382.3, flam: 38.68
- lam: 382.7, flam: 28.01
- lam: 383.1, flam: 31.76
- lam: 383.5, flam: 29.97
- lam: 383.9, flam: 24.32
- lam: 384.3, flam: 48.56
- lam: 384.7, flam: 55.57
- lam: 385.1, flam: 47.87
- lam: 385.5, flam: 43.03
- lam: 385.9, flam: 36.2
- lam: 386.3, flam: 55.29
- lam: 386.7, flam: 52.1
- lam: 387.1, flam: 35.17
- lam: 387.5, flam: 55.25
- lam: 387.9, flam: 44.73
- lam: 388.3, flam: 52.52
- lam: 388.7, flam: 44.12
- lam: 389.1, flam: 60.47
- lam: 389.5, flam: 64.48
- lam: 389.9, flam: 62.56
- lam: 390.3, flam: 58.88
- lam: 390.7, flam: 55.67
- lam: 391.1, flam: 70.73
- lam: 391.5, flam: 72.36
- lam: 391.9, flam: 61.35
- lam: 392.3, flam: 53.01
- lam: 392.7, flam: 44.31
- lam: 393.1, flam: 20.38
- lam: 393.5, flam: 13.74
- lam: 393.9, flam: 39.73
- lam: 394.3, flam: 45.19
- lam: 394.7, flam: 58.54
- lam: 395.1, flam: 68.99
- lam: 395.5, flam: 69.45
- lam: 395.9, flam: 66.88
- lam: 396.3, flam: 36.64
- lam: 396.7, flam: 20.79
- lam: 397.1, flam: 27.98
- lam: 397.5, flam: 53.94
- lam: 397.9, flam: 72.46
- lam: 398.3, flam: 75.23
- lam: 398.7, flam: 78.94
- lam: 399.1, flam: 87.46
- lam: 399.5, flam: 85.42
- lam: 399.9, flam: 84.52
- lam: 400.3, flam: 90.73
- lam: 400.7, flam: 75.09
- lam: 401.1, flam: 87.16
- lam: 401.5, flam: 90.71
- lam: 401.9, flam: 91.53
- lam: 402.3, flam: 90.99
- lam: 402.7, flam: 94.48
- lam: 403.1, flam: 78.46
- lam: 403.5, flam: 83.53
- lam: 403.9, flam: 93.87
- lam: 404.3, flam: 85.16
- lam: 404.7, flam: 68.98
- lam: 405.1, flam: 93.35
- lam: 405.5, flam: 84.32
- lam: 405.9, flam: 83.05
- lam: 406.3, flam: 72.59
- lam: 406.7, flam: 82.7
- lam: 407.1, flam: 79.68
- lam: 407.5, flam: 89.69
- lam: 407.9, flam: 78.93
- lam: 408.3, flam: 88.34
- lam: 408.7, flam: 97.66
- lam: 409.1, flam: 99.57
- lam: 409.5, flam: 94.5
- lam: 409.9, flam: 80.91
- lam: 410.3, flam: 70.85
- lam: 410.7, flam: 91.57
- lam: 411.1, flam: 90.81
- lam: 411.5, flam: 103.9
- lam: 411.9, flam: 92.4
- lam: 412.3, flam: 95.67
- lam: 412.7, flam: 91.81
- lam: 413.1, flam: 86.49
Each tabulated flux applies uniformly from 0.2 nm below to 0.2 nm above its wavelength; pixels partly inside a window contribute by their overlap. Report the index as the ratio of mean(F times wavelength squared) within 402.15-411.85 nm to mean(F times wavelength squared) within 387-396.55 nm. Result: 1.8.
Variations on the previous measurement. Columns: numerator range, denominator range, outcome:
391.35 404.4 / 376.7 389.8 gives 1.44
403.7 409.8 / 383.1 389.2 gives 2.12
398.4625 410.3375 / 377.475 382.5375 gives 1.73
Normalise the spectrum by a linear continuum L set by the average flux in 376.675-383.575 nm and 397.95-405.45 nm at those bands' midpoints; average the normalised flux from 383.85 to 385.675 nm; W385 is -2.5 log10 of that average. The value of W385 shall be 0.285 mag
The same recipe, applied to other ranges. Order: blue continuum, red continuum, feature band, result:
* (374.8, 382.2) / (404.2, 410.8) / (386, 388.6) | 0.30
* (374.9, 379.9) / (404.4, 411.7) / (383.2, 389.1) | 0.40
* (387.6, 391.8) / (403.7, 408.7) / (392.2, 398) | 0.42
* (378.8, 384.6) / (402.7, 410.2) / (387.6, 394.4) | 0.17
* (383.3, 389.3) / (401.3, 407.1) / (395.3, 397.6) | 0.43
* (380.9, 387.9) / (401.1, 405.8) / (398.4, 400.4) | -0.09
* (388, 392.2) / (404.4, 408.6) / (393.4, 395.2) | 0.40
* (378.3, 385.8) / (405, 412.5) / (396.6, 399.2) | 0.19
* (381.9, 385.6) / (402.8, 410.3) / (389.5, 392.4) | -0.18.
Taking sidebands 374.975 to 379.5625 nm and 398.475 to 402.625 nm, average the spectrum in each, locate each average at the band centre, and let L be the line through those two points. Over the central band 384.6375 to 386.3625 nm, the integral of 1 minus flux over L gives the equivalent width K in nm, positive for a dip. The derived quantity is 0.54 nm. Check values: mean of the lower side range 57.3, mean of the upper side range 86.4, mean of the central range 46.3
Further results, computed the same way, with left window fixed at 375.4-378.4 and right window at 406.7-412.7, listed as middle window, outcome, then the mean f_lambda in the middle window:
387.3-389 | 0.482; 49.8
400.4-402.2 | -0.109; 86.6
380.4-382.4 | 0.388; 51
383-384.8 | 0.776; 37.4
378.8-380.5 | 0.207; 54.2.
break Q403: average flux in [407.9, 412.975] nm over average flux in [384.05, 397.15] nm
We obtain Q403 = 1.8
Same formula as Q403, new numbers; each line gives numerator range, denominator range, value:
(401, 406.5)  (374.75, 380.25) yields 1.54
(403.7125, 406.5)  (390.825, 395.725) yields 1.61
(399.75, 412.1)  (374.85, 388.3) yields 1.76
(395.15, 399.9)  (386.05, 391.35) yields 1.14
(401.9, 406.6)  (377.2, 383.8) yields 1.66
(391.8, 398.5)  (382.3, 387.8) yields 1.16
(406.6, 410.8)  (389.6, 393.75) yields 1.69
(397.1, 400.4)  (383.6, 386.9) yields 1.67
